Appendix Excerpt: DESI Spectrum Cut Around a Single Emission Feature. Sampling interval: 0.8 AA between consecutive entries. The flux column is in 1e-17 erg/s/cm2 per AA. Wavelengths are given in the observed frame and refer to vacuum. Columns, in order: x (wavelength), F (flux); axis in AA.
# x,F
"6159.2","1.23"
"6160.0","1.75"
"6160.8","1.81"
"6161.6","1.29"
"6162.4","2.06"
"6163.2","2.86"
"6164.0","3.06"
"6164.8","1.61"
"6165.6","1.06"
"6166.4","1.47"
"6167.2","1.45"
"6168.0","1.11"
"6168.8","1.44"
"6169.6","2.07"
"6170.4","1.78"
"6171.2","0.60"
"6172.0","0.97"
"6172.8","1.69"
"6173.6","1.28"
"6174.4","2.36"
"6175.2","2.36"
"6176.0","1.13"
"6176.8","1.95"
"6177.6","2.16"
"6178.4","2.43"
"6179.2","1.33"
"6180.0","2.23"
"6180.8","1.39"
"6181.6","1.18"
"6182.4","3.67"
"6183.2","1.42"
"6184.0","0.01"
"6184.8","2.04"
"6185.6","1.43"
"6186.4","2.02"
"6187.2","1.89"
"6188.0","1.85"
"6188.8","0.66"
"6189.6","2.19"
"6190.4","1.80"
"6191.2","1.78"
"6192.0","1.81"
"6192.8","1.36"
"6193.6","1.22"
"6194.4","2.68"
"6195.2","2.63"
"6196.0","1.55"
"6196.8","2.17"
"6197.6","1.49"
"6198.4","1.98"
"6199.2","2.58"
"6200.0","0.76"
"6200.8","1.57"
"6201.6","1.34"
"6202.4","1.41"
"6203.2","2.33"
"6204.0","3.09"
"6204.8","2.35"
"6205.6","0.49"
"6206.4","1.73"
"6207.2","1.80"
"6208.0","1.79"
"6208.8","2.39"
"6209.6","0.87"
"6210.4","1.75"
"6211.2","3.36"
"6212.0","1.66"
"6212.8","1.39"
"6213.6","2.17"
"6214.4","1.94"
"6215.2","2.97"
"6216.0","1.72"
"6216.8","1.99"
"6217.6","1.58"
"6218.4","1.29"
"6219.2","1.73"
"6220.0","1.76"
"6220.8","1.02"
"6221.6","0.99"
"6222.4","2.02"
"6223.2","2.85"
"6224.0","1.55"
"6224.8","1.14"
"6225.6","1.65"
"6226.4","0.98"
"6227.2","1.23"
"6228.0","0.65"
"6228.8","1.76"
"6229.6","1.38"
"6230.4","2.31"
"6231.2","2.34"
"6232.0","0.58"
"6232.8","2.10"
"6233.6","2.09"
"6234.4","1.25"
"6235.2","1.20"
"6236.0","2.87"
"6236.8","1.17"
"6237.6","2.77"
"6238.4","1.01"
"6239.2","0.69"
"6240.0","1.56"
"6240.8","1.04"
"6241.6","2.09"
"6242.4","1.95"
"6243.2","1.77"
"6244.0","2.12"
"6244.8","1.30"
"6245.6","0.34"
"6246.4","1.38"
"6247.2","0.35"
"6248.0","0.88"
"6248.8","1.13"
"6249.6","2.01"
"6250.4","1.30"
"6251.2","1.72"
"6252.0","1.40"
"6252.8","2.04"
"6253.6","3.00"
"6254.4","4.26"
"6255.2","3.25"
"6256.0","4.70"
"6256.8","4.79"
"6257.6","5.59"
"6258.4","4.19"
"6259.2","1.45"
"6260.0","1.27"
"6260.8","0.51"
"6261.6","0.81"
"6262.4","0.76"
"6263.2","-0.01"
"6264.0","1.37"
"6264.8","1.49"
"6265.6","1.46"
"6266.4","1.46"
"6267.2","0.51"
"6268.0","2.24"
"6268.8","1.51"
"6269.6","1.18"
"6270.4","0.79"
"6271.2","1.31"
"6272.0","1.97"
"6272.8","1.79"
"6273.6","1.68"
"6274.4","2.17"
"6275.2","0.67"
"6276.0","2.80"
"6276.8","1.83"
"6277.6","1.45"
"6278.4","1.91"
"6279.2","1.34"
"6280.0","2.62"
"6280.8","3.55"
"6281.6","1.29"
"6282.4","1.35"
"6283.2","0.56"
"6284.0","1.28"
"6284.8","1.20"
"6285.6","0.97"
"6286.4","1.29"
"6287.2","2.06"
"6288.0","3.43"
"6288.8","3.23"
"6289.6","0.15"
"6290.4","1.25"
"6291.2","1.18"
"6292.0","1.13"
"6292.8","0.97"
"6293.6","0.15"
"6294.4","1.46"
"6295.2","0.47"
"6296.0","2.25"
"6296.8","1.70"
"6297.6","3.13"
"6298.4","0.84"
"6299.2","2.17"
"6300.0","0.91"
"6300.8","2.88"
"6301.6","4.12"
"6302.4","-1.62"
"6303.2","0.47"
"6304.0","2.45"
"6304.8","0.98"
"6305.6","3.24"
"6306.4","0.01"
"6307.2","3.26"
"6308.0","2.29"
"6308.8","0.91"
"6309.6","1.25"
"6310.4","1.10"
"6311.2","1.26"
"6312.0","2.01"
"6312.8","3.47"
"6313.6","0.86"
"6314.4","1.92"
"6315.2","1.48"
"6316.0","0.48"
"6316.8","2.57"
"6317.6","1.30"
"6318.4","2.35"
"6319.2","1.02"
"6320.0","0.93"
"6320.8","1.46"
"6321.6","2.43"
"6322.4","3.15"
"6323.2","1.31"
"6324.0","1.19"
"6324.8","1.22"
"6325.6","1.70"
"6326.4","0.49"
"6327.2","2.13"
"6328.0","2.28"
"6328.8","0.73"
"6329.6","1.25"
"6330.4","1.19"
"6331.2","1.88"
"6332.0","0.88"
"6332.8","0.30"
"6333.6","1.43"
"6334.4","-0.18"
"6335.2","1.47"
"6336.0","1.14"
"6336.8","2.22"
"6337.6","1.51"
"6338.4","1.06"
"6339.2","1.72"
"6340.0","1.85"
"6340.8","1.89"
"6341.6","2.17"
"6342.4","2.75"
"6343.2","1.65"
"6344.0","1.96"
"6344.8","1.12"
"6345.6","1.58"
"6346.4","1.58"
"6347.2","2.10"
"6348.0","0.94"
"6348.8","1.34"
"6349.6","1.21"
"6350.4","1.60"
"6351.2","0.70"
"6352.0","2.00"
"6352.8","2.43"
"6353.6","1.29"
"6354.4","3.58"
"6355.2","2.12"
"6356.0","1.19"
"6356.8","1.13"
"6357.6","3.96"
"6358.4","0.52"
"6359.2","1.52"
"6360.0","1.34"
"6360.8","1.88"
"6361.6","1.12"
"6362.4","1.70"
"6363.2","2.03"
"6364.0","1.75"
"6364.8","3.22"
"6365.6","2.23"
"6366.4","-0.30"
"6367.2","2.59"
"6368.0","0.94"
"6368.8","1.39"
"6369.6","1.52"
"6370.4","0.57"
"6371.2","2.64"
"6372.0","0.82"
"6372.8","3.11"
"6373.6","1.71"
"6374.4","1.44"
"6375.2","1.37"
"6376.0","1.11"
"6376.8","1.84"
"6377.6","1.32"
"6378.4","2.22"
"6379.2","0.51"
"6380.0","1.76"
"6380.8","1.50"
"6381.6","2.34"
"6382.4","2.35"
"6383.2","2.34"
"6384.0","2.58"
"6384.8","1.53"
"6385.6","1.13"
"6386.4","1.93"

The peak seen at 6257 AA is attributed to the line Hbeta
